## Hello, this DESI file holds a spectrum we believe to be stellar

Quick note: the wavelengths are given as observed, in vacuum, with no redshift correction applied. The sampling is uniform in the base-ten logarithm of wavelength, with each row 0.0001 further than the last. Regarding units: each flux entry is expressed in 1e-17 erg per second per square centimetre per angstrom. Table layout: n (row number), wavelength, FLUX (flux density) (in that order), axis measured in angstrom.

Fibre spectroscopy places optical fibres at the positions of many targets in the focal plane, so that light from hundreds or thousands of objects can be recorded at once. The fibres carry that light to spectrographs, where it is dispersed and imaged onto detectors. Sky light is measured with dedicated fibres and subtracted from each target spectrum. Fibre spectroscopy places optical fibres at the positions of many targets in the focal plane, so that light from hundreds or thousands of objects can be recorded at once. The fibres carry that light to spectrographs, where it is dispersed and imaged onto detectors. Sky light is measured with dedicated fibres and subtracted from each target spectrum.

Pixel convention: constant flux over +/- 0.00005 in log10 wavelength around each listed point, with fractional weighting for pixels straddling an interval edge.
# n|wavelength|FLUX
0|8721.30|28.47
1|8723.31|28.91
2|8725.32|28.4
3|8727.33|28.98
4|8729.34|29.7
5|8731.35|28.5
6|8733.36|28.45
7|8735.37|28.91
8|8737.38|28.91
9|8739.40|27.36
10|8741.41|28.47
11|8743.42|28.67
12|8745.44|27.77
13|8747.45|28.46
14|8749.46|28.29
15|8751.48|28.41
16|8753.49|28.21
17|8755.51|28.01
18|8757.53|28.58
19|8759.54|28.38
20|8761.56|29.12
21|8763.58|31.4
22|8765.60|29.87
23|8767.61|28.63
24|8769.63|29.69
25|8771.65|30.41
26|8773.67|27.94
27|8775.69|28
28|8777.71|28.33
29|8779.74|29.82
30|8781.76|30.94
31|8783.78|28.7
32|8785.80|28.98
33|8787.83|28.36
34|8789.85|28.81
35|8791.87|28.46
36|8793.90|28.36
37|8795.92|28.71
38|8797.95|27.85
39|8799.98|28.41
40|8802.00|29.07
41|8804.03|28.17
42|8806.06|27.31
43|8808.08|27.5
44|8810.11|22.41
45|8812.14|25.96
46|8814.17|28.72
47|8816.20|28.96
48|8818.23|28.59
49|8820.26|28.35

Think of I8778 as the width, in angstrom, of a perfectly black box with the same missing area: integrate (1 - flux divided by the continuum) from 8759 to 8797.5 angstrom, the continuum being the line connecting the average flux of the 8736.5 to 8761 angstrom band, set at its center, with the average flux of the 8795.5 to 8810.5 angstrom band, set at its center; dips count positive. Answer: -1.63 angstrom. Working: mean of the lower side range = 28.3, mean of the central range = 29.1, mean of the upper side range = 27.6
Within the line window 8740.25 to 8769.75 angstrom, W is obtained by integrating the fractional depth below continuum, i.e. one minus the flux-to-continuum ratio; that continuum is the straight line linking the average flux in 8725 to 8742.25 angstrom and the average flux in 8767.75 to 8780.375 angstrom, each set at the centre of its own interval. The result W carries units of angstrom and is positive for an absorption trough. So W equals 0.0 angstrom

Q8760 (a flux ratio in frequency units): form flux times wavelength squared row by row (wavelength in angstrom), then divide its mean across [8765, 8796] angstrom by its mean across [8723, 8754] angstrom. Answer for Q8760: 1.03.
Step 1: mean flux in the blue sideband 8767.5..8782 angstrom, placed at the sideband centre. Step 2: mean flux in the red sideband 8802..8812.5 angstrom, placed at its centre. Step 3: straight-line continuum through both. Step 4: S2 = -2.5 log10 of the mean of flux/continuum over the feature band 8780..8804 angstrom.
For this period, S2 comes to -0.04 mag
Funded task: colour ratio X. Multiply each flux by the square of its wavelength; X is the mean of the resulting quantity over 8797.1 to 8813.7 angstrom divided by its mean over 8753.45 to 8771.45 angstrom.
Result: 0.94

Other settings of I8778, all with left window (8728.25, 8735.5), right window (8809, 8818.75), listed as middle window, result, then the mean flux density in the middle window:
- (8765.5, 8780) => -0.6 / 29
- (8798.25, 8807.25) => -0.4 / 28.2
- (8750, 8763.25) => -0.2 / 28.6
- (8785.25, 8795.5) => -0.4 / 28.6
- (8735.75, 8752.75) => 0.2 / 28.3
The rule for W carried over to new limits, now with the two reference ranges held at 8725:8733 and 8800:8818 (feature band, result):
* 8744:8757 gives 0.1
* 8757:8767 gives -0.4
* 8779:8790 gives -0.6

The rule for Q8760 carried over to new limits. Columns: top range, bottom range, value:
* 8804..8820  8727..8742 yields 0.97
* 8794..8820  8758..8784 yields 0.95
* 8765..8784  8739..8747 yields 1.05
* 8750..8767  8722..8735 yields 1.01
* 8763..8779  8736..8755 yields 1.04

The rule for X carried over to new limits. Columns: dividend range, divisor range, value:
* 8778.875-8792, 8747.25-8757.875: 1.04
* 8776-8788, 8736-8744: 1.04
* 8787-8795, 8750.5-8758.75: 1.02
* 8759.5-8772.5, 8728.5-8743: 1.05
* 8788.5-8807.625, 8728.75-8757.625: 1.01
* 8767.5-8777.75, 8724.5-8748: 1.02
